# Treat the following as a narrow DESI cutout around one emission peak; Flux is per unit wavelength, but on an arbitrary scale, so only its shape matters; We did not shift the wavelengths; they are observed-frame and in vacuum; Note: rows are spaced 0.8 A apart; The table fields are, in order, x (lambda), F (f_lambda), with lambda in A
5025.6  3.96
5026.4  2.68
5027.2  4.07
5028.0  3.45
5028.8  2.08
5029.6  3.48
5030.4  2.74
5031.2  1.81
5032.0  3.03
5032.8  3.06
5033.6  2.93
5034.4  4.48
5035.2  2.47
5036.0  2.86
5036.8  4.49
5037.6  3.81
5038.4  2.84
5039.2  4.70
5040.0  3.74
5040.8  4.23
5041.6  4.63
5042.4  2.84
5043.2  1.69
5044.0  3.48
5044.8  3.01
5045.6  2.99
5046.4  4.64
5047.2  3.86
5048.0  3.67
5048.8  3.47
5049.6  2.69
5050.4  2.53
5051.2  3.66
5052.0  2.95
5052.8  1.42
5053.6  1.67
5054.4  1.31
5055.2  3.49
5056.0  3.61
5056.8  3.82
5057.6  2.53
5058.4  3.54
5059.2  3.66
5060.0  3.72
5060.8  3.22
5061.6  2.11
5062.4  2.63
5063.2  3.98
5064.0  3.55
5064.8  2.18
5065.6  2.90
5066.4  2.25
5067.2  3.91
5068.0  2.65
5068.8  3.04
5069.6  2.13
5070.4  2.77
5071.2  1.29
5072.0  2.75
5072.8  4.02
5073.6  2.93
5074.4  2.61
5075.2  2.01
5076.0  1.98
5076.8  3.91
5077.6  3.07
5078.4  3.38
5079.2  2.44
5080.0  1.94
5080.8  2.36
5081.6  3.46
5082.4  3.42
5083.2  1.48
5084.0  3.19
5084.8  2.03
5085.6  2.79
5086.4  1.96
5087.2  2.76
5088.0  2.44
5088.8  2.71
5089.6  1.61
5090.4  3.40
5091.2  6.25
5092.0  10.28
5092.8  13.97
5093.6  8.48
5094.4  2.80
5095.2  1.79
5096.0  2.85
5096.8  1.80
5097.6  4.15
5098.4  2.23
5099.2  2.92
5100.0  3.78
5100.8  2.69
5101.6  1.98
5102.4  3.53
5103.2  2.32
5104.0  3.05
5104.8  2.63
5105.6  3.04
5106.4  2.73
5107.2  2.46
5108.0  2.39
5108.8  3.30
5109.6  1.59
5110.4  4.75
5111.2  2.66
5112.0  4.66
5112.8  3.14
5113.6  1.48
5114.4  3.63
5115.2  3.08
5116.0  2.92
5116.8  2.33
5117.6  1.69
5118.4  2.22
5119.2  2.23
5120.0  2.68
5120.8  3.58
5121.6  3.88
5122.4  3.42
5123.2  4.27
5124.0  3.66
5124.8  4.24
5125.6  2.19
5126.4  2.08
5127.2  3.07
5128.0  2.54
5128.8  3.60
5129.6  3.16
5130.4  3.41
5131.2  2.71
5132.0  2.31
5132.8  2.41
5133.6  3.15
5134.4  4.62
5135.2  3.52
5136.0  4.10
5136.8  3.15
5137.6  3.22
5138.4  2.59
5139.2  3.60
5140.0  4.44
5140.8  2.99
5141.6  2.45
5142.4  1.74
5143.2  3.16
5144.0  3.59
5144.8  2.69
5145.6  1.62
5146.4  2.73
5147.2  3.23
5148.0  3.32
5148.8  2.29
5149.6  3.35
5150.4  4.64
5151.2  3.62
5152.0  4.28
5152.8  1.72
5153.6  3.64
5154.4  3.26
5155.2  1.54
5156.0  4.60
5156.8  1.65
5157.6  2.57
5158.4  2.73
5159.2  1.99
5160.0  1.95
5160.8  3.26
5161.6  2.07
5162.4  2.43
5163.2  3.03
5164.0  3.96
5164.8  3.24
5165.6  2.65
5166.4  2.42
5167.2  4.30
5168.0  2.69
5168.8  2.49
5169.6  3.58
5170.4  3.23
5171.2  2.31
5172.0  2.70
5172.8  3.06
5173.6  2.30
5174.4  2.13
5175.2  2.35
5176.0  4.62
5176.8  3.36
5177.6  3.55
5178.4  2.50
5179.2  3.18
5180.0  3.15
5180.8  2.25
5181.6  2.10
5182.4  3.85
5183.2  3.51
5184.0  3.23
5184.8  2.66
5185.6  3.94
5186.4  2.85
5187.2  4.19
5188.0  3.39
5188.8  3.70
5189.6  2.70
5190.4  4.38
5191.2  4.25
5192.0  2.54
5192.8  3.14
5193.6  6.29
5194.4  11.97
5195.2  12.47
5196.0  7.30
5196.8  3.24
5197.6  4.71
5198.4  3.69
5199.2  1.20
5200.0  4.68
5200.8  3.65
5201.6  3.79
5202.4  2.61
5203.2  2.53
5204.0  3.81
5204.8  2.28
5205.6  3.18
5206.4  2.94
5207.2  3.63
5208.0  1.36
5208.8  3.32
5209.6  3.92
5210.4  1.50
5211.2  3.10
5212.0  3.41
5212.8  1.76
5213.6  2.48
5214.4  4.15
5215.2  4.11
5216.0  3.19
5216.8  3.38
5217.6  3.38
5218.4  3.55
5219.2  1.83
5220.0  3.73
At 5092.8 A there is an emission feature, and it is H-beta 4861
